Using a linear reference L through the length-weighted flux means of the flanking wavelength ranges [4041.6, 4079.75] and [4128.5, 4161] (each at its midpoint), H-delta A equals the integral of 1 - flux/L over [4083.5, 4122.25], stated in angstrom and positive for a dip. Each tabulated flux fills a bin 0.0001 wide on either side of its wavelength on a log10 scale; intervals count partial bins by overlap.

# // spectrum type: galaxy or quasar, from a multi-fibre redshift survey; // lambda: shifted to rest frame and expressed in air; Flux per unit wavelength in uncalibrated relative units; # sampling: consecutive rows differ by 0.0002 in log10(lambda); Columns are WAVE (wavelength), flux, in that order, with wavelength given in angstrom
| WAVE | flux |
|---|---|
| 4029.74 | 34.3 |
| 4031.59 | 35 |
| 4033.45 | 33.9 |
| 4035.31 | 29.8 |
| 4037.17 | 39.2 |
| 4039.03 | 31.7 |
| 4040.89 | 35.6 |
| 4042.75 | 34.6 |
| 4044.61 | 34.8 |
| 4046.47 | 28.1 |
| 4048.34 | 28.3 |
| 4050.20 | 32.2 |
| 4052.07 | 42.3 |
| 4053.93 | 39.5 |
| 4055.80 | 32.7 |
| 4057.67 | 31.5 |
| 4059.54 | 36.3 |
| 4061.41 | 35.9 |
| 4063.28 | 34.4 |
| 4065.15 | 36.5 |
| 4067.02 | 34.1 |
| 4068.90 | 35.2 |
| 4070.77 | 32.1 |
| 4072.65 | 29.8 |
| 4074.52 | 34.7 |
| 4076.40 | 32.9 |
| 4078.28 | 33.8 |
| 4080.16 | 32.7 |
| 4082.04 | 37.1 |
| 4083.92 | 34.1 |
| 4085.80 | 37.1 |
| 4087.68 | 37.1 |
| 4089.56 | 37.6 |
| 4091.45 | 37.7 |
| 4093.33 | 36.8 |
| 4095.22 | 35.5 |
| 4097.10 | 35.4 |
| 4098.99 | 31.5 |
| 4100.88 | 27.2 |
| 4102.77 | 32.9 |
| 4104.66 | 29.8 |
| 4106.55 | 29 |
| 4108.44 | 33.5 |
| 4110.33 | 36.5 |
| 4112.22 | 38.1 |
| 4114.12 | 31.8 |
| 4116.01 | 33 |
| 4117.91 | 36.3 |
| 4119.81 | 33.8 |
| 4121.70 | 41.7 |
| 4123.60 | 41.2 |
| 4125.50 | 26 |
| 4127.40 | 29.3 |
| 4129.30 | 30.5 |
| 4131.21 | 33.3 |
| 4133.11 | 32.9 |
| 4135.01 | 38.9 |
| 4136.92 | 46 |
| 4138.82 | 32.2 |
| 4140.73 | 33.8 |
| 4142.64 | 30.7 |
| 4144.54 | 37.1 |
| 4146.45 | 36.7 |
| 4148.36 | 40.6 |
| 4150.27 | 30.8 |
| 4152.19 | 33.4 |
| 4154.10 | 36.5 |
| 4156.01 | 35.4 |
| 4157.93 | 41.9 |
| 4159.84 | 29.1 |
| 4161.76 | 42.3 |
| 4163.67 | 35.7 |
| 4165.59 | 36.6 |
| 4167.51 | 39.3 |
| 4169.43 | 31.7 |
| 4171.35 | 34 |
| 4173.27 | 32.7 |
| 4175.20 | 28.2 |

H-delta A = 0.2 angstrom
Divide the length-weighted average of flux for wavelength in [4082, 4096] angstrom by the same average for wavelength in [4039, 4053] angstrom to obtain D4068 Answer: 1.09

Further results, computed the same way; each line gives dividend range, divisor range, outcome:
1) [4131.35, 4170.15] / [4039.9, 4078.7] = 1.06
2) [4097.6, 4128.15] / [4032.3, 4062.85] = 0.97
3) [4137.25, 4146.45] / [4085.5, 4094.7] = 0.93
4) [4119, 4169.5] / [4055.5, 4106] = 1.04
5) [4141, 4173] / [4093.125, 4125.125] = 1.04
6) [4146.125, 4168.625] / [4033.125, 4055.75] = 1.07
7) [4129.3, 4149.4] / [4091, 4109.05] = 1.10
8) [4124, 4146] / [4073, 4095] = 0.96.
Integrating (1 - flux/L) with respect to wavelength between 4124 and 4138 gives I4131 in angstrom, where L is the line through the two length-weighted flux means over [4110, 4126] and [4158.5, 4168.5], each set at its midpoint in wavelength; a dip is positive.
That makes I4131 0.72 angstrom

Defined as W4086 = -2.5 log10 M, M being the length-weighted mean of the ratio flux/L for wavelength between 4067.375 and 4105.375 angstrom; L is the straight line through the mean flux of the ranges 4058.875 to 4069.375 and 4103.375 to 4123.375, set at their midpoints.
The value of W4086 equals 0.03 mag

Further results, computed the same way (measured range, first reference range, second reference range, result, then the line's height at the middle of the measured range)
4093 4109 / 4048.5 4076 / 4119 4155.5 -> 0.08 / 34.8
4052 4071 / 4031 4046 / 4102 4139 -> -0.04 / 34.2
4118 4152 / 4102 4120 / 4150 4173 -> -0.02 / 34.5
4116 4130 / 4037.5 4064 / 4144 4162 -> 0.05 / 35.6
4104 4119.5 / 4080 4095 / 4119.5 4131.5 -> 0.03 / 34.7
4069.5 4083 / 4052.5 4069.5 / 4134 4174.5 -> 0.07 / 35.4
